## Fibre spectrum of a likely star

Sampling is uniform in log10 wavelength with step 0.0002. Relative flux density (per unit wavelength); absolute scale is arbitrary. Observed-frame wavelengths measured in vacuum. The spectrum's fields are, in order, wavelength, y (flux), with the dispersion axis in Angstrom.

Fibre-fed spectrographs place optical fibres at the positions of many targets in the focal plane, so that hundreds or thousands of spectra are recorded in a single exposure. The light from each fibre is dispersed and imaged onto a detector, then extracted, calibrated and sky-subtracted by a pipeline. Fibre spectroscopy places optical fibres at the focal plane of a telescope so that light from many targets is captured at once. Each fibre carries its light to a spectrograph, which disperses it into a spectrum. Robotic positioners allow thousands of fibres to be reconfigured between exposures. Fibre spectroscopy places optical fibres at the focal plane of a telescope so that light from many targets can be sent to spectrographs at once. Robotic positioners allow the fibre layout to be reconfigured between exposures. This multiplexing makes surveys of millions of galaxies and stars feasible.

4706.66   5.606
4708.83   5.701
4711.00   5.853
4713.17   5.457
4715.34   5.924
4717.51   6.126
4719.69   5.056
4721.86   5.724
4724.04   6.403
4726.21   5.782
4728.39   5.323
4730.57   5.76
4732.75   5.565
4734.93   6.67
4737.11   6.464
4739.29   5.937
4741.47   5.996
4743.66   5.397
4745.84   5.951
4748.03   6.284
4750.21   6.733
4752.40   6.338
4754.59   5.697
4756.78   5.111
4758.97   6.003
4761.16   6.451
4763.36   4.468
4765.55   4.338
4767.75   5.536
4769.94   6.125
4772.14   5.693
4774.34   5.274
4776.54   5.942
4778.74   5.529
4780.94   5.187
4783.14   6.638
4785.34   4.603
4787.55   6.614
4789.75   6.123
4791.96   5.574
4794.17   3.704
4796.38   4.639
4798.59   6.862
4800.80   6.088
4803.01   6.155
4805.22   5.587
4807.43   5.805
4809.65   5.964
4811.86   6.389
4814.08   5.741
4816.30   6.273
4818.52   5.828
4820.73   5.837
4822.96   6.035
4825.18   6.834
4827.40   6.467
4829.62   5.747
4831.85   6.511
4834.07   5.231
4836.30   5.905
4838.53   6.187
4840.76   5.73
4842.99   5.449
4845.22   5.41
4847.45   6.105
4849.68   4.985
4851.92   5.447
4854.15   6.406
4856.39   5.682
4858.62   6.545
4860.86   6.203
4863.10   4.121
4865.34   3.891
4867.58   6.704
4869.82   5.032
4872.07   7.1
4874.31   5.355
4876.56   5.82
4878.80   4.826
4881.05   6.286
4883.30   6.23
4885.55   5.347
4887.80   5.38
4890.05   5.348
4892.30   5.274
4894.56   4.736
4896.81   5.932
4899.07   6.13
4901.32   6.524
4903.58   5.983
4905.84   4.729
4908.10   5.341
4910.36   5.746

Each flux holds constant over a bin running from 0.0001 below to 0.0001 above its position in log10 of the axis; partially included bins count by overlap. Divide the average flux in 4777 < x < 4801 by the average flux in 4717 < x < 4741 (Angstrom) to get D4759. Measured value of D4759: 0.95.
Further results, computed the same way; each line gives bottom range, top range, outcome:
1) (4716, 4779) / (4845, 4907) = 0.97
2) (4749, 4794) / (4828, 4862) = 1.03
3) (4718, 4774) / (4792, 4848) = 1.01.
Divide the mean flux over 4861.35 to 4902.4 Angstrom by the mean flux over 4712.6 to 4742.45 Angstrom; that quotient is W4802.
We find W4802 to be 0.9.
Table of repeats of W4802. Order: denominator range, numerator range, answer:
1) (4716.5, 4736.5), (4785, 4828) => 1.01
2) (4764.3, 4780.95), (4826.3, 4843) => 1.09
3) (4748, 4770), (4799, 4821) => 1.05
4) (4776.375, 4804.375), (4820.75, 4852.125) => 1.04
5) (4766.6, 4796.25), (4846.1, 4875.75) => 1.02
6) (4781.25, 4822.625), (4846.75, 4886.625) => 0.98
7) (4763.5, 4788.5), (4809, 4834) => 1.10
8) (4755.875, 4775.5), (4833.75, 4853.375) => 1.03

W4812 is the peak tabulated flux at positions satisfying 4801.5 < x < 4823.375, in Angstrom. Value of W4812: 6.389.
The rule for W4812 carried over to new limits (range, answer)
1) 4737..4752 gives 6.733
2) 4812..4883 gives 7.1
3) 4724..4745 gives 6.67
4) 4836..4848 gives 6.187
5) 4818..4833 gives 6.834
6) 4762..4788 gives 6.638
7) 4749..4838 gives 6.862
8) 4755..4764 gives 6.451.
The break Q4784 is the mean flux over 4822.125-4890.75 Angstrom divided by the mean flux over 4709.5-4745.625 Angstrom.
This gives 0.98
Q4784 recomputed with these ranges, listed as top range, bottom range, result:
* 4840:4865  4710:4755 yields 0.94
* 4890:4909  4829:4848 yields 0.96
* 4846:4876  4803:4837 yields 0.94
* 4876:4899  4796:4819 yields 0.93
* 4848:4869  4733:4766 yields 0.95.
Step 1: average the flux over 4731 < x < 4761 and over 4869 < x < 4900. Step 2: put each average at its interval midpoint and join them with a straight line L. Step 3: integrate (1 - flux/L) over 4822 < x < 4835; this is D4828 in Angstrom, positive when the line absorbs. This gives -0.8 Angstrom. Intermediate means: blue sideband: 6.02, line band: 6.16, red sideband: 5.63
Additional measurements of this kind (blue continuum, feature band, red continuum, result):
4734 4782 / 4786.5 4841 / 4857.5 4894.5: -2.3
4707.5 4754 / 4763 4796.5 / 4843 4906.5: 2.3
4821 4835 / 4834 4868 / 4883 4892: 1.6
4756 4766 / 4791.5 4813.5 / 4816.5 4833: 0.8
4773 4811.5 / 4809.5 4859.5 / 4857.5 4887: -2.5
